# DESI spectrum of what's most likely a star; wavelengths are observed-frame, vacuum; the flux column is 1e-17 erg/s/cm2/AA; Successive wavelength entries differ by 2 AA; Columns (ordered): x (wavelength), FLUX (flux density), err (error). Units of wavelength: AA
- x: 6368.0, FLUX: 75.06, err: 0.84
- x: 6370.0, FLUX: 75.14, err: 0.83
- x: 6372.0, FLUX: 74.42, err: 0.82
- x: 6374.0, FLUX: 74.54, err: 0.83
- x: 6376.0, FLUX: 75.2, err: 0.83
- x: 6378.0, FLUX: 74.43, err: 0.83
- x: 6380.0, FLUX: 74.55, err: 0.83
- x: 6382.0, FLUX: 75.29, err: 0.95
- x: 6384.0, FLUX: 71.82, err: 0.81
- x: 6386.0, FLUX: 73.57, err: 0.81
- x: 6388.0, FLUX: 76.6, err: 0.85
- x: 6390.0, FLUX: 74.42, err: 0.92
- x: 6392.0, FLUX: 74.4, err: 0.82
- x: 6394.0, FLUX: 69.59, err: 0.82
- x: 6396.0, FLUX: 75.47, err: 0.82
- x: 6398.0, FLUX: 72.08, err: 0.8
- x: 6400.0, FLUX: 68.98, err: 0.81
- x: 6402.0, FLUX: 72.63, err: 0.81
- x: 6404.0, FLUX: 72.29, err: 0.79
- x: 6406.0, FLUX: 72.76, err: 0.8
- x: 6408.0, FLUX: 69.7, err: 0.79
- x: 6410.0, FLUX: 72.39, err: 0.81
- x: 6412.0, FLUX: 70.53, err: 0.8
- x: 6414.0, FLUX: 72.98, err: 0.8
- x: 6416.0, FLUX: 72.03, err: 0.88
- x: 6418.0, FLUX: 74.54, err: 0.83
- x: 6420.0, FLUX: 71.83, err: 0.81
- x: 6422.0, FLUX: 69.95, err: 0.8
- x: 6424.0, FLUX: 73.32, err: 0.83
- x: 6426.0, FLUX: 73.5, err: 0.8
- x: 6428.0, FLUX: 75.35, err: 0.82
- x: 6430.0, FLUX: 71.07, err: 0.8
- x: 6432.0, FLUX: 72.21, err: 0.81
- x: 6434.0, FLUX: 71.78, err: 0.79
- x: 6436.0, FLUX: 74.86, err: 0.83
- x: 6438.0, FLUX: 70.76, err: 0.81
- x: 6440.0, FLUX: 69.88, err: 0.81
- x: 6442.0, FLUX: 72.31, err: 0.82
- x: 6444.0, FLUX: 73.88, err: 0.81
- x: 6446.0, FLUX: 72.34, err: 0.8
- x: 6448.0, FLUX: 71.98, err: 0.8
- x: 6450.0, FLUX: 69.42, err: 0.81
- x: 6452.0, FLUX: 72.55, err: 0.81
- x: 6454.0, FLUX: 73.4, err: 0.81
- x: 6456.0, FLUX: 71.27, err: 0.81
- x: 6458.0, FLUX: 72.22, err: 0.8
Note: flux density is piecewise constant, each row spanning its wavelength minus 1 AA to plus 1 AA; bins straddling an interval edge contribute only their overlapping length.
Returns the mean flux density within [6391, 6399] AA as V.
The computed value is 72.9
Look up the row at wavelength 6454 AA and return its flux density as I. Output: 73.4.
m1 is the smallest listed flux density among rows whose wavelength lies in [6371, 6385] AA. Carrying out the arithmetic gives 71.82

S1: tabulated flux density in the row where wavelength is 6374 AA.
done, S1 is 74.54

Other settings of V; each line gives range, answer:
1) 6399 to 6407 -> 71.7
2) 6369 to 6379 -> 74.7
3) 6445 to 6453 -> 71.6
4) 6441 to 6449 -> 72.6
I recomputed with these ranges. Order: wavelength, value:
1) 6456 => 71.27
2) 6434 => 71.78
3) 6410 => 72.39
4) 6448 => 71.98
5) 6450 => 69.42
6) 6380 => 74.55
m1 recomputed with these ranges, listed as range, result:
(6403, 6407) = 72.29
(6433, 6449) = 69.88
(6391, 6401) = 68.98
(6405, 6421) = 69.7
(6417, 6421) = 71.83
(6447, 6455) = 69.42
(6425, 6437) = 71.07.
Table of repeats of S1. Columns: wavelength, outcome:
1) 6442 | 72.31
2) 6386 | 73.57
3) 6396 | 75.47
